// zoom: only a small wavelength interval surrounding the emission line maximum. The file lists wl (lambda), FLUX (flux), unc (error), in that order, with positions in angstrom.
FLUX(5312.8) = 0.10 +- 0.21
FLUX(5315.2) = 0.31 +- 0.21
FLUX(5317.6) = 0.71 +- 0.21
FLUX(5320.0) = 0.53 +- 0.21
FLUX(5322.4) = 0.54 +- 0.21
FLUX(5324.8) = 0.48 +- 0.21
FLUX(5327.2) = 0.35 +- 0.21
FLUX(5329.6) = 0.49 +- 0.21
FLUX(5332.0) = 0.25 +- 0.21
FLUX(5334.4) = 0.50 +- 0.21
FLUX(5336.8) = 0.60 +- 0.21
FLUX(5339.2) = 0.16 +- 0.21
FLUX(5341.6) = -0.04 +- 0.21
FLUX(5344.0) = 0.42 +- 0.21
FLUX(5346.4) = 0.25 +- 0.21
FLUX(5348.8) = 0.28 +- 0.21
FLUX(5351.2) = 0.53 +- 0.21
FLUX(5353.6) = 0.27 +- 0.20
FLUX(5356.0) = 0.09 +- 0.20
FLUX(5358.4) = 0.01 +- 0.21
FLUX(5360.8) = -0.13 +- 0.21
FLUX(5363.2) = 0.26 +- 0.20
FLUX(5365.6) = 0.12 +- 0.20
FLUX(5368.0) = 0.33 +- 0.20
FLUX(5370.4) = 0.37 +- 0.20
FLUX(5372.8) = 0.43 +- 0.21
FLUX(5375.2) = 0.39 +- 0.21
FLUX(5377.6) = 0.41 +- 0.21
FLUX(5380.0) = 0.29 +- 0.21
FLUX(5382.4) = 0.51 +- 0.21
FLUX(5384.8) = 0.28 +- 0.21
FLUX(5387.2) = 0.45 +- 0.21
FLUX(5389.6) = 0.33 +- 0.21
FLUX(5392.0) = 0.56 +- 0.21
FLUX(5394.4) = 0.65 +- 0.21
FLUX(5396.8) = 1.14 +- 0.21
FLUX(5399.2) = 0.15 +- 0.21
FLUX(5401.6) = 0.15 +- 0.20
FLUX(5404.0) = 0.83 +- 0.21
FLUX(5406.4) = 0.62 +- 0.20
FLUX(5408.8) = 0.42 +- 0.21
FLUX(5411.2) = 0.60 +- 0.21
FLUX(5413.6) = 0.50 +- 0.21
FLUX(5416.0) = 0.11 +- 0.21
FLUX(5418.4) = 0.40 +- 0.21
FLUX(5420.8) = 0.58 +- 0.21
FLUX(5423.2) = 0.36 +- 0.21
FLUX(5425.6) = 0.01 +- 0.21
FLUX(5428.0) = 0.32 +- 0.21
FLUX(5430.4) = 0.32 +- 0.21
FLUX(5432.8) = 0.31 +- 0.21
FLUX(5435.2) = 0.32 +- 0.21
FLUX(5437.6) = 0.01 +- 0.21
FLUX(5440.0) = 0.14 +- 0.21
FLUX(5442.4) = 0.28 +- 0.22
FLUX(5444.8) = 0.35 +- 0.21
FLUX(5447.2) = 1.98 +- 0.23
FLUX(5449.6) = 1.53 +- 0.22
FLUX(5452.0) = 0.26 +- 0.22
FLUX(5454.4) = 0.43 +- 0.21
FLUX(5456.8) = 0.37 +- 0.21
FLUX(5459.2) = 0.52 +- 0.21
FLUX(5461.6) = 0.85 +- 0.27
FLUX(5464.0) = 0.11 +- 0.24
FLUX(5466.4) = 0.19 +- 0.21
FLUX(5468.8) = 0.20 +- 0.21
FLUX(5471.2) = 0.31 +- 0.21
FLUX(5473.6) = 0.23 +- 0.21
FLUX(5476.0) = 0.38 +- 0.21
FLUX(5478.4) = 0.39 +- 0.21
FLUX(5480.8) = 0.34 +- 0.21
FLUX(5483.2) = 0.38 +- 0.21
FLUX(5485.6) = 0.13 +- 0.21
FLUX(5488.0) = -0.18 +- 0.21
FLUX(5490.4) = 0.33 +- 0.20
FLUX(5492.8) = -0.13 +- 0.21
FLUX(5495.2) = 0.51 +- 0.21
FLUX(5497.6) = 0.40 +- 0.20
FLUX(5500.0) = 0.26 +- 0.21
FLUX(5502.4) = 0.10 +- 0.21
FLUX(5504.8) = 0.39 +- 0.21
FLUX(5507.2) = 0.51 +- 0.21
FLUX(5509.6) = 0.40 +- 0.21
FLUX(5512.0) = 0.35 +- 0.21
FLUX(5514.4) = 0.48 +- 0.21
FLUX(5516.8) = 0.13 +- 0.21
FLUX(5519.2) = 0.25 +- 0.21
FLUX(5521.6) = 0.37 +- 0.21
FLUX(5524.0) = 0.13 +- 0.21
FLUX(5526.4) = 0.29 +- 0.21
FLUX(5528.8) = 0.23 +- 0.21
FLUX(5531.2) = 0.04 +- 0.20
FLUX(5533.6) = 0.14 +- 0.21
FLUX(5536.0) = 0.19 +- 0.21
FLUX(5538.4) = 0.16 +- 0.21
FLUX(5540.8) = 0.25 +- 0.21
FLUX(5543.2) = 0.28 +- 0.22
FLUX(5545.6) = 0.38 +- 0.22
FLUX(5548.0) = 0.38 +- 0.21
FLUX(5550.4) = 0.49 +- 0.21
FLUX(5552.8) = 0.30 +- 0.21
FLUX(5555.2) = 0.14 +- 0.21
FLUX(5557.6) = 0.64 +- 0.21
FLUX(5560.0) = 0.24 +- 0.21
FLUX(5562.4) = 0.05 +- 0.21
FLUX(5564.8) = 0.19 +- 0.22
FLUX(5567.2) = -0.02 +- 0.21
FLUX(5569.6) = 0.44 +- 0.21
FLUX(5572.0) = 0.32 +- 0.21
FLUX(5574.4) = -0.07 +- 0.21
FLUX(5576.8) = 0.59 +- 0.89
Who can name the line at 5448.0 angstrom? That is [O III]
